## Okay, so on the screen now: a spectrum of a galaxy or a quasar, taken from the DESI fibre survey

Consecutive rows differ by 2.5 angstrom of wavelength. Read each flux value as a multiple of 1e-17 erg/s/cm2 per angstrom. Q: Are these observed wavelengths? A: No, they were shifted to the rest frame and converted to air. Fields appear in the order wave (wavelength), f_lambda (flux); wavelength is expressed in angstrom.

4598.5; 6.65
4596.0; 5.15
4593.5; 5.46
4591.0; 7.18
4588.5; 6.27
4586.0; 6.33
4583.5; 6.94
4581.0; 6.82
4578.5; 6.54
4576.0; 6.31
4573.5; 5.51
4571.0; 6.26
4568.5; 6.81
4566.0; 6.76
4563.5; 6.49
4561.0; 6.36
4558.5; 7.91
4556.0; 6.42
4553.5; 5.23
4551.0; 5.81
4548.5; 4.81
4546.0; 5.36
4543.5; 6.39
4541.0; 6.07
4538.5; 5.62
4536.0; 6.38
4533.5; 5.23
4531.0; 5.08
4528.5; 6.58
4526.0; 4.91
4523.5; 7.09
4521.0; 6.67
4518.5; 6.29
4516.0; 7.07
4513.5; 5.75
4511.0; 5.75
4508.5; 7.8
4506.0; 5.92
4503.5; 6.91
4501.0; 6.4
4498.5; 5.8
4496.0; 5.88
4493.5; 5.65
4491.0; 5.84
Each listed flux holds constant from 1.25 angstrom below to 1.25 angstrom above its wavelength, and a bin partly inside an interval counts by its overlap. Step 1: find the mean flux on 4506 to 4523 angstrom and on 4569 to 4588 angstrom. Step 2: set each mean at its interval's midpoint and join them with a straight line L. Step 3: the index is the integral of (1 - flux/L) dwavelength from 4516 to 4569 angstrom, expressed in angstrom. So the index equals 2.9 angstrom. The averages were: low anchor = 6.53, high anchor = 6.4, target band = 6.12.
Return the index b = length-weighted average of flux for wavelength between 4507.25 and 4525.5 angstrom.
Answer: 6.56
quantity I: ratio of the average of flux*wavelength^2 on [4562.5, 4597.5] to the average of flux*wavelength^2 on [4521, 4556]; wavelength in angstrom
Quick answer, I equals 1.1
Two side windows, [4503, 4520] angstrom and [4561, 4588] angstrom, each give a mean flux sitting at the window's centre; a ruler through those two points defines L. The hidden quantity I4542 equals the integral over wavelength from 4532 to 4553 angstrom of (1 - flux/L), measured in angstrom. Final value 2.6 angstrom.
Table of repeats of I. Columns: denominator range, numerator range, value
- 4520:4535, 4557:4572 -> 1.16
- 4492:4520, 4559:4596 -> 1.05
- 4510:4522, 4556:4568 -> 1.10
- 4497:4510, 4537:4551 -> 0.88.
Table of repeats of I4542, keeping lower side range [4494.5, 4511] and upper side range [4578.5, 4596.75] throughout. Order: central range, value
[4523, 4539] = 1.5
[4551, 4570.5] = -0.4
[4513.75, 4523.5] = -0.4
